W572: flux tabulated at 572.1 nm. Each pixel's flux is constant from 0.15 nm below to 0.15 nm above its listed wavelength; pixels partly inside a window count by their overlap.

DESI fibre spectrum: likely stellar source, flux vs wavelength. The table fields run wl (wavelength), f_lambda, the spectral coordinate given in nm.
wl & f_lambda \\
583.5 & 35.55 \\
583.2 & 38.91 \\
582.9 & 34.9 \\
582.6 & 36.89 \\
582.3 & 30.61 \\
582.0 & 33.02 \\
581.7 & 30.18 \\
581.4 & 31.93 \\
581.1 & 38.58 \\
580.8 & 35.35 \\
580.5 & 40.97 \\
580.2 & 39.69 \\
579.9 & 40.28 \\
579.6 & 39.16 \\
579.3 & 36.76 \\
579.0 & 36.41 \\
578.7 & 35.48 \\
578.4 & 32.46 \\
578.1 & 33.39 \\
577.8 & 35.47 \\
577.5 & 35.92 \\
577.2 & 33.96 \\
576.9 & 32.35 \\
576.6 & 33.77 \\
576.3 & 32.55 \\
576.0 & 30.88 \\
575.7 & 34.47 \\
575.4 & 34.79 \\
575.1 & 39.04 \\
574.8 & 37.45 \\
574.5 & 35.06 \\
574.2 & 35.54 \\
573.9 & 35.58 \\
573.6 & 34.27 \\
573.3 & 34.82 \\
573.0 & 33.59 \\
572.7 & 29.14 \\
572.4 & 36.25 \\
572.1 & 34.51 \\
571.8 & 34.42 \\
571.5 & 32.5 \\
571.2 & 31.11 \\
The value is 34.51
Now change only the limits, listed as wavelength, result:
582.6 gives 36.89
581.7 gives 30.18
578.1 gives 33.39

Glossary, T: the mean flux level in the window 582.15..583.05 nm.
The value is 34.1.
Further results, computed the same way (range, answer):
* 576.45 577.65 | 34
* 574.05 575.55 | 36.4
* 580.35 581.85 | 35.4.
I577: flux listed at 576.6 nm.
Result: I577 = 33.77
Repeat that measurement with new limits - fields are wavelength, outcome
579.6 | 39.16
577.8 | 35.47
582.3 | 30.61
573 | 33.59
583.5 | 35.55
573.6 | 34.27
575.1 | 39.04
